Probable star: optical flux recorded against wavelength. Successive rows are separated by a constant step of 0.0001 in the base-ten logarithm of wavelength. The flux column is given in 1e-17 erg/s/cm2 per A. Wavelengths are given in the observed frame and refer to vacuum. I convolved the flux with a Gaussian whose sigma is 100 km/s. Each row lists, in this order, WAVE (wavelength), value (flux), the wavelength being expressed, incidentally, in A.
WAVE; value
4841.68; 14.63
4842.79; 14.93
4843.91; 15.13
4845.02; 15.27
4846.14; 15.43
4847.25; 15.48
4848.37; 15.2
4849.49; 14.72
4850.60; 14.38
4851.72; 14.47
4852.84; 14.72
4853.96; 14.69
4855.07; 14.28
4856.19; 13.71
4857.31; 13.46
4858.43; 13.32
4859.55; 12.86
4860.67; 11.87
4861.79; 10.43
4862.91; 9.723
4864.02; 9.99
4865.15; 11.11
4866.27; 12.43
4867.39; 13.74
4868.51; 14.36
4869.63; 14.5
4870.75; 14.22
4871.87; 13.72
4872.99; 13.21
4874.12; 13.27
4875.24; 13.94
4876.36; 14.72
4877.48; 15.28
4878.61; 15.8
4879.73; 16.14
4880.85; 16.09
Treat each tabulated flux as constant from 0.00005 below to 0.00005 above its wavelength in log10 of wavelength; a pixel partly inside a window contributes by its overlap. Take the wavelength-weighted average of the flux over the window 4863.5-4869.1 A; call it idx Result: 12.3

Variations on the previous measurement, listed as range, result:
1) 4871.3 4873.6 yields 13.4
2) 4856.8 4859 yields 13.4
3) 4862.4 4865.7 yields 10.3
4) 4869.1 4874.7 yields 13.8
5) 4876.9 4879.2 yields 15.5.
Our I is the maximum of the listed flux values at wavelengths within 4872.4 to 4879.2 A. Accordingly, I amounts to 15.8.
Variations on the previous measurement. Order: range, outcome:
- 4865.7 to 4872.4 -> 14.5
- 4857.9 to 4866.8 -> 13.32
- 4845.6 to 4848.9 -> 15.48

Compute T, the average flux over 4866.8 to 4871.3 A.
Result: 14.2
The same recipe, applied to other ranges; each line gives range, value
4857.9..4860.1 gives 13.1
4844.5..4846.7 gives 15.4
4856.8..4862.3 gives 12.4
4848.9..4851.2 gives 14.6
